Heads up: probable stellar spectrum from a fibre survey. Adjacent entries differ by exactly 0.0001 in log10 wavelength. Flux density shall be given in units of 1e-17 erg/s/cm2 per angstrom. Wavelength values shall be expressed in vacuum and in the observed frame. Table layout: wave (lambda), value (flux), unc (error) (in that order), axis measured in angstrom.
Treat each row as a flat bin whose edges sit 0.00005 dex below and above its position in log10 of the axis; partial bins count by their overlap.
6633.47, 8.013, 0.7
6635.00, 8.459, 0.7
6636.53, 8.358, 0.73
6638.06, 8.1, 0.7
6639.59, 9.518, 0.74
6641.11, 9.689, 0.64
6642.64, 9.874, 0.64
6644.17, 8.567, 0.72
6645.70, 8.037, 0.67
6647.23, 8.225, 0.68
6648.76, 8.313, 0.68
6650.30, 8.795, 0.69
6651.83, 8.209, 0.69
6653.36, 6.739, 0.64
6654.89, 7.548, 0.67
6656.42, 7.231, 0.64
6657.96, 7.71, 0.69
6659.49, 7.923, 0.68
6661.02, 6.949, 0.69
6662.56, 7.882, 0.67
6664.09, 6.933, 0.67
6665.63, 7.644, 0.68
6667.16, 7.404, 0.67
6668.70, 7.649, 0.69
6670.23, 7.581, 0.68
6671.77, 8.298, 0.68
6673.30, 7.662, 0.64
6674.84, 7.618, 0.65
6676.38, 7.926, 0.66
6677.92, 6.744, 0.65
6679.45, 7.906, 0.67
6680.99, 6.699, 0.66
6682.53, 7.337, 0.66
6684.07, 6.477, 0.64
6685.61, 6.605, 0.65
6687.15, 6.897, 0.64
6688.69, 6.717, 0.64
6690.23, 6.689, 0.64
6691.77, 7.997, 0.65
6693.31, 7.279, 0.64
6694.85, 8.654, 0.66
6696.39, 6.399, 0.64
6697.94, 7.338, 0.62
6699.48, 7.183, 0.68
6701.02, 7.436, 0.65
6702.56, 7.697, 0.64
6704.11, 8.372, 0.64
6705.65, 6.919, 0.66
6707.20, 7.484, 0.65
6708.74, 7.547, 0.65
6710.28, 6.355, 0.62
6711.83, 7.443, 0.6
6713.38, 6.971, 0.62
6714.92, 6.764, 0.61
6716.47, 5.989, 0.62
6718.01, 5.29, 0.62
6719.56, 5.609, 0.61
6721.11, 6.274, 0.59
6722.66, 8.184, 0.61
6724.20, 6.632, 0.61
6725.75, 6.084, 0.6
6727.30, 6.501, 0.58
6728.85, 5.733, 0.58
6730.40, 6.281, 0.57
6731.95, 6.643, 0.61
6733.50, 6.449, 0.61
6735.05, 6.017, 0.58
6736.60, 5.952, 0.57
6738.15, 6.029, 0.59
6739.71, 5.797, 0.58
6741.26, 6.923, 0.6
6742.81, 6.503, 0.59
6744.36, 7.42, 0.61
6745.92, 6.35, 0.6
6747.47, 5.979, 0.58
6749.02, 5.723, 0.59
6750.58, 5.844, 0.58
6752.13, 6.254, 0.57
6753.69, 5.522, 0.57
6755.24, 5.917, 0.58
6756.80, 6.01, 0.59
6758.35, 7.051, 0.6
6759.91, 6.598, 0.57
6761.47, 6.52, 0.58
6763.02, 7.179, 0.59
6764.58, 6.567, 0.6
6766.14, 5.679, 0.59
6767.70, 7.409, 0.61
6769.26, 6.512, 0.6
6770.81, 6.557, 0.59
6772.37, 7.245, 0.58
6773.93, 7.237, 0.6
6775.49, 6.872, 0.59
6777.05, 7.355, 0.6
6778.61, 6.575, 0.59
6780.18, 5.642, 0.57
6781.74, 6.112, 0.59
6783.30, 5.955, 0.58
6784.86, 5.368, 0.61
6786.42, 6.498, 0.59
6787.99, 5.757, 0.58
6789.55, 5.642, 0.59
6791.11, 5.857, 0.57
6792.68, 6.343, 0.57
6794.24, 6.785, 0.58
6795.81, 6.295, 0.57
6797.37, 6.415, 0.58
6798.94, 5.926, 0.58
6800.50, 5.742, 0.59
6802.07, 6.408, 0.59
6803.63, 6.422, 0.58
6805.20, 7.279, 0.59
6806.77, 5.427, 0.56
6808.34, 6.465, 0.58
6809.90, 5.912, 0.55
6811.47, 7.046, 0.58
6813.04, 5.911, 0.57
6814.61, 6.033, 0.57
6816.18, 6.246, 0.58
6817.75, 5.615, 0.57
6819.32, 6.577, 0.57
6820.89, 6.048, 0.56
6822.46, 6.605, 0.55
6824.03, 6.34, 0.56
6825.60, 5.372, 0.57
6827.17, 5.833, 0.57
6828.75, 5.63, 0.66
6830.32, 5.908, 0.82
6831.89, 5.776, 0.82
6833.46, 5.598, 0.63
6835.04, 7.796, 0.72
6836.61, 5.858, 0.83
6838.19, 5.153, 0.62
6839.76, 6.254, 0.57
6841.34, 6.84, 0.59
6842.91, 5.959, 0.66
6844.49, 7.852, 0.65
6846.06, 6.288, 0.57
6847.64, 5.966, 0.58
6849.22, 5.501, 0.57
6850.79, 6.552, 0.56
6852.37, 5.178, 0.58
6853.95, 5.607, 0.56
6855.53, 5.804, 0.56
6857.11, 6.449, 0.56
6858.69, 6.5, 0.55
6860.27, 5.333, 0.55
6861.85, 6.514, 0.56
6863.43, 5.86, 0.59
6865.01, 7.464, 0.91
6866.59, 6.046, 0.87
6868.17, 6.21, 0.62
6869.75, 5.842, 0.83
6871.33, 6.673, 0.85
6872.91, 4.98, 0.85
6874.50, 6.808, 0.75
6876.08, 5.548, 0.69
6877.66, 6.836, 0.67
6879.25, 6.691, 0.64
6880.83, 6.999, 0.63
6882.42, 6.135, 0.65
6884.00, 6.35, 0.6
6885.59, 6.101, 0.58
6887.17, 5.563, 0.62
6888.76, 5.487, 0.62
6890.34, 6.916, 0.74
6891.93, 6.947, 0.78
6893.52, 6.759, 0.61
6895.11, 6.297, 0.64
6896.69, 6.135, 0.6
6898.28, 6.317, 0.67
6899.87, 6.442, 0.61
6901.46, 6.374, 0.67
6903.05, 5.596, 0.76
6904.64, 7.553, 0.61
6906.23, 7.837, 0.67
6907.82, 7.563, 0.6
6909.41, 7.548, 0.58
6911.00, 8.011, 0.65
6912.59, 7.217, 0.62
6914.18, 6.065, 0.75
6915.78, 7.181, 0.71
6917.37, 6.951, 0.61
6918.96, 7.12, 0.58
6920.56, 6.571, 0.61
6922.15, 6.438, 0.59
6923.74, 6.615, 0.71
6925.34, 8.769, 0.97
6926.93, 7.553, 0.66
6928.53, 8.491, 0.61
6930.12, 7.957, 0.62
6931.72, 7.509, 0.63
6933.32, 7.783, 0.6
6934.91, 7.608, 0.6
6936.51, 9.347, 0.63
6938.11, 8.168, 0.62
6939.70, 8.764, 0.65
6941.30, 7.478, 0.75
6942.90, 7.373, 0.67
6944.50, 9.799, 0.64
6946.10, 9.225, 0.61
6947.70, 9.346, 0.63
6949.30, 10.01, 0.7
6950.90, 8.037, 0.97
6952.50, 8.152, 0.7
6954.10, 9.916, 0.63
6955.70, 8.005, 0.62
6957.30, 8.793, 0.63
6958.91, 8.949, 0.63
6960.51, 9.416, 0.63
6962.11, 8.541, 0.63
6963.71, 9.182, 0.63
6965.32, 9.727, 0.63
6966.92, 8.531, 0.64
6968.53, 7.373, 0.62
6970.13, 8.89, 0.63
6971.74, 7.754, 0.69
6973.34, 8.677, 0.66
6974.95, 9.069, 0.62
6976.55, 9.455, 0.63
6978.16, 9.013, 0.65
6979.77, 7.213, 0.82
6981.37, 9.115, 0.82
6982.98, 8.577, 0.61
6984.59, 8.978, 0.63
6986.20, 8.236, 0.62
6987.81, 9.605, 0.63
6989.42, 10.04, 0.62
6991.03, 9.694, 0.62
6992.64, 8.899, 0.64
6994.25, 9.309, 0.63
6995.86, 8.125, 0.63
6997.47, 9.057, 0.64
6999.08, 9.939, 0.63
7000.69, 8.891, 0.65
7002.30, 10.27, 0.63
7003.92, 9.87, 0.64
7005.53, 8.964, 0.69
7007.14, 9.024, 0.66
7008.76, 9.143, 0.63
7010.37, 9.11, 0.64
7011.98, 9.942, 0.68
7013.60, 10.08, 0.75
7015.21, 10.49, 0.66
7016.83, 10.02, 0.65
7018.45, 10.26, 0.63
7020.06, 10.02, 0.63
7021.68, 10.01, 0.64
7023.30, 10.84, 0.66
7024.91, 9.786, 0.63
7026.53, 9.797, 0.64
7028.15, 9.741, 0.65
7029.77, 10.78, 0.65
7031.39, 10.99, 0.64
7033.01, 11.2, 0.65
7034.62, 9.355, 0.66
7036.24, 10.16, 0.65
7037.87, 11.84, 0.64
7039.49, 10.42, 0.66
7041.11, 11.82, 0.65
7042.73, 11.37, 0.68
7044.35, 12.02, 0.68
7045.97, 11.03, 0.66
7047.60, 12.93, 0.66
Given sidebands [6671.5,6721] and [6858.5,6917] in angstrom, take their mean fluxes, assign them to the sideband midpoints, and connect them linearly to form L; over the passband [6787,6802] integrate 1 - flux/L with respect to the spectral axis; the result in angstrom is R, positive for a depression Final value 1.5 angstrom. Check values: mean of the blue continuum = 7.11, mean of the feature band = 6.1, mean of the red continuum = 6.51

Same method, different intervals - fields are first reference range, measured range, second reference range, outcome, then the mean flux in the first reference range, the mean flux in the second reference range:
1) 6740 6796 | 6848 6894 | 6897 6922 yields 4.0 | 6.39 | 6.93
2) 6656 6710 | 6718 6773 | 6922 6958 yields 8.9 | 7.39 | 8.34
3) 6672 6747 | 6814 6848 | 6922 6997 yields 6.8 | 6.88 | 8.61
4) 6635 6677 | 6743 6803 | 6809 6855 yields 3.6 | 8.02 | 6.11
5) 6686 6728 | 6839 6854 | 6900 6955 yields 2.6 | 6.99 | 7.81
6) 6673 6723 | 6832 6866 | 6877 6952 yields 4.9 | 7.09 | 7.32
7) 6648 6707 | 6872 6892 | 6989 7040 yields 6.0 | 7.46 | 9.87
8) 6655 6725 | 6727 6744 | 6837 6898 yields 1.7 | 7.21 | 6.22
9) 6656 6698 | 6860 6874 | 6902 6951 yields 2.8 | 7.36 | 7.78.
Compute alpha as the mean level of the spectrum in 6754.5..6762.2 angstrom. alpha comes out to 6.42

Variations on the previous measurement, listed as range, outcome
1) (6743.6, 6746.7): 6.87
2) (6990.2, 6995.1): 9.29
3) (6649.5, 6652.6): 8.48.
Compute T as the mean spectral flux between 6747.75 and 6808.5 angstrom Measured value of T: 6.33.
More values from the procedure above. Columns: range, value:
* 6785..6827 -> 6.17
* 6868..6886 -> 6.27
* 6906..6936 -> 7.42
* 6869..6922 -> 6.59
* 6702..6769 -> 6.52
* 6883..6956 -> 7.46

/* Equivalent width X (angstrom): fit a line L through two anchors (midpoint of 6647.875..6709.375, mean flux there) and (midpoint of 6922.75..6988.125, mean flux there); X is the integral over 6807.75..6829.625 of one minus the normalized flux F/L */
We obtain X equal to 5.2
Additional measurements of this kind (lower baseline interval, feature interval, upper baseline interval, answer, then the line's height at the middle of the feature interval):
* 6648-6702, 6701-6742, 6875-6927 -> 3.8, 7.29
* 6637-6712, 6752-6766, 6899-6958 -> 2.4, 7.7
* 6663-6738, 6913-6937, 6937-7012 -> 3.2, 8.57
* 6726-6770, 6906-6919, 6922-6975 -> 1.3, 8.08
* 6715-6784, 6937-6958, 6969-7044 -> 0.5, 8.91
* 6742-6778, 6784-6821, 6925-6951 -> 4.3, 6.99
